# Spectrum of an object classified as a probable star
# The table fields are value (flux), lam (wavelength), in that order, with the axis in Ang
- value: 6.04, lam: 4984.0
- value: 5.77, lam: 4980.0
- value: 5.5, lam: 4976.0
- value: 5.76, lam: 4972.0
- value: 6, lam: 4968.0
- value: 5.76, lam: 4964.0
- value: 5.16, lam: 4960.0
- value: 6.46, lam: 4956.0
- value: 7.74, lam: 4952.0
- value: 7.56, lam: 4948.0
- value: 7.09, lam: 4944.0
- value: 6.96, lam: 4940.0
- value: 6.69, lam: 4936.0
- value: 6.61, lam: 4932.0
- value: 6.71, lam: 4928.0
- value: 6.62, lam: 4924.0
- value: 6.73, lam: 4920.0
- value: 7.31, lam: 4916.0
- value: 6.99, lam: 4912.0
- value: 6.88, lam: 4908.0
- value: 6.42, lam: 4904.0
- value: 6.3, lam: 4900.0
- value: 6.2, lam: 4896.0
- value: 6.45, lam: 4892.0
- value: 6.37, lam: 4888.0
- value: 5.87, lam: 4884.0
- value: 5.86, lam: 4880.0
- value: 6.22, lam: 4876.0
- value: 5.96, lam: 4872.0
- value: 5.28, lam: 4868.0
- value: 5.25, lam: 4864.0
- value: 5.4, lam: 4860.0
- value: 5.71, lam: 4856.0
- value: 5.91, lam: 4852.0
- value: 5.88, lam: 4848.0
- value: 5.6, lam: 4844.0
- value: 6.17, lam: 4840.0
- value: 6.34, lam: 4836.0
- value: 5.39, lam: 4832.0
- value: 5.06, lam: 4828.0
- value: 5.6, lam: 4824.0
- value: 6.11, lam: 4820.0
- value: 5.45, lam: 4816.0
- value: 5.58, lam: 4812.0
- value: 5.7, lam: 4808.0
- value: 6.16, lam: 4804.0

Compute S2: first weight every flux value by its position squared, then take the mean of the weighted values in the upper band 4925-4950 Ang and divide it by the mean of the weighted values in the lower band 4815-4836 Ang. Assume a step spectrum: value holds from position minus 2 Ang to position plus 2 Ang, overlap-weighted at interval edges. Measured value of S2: 1.3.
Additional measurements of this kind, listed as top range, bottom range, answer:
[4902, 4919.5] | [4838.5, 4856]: 1.21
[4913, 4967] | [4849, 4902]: 1.17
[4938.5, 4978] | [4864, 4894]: 1.11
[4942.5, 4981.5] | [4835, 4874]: 1.14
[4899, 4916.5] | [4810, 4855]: 1.22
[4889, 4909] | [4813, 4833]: 1.20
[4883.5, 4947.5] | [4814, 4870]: 1.22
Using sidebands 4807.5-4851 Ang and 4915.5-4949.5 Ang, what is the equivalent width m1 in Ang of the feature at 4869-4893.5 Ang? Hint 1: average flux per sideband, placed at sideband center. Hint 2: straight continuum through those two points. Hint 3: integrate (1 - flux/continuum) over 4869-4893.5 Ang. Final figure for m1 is 0.90 Ang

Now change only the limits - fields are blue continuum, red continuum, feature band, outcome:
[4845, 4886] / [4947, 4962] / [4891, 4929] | -2.8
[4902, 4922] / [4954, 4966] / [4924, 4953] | -3.4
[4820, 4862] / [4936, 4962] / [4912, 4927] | -0.9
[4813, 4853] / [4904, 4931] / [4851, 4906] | 3.4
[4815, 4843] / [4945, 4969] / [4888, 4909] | -0.9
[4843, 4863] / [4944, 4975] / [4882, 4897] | -0.8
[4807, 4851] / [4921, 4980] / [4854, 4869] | 1.3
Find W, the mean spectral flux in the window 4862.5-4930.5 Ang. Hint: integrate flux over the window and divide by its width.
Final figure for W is 6.33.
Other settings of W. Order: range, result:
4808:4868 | 5.66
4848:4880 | 5.7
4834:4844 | 6.12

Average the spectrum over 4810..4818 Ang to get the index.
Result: 5.52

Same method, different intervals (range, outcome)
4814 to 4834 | 5.52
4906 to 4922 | 6.98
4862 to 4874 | 5.5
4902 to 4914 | 6.76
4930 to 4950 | 6.98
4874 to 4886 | 5.98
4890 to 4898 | 6.33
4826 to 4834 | 5.22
